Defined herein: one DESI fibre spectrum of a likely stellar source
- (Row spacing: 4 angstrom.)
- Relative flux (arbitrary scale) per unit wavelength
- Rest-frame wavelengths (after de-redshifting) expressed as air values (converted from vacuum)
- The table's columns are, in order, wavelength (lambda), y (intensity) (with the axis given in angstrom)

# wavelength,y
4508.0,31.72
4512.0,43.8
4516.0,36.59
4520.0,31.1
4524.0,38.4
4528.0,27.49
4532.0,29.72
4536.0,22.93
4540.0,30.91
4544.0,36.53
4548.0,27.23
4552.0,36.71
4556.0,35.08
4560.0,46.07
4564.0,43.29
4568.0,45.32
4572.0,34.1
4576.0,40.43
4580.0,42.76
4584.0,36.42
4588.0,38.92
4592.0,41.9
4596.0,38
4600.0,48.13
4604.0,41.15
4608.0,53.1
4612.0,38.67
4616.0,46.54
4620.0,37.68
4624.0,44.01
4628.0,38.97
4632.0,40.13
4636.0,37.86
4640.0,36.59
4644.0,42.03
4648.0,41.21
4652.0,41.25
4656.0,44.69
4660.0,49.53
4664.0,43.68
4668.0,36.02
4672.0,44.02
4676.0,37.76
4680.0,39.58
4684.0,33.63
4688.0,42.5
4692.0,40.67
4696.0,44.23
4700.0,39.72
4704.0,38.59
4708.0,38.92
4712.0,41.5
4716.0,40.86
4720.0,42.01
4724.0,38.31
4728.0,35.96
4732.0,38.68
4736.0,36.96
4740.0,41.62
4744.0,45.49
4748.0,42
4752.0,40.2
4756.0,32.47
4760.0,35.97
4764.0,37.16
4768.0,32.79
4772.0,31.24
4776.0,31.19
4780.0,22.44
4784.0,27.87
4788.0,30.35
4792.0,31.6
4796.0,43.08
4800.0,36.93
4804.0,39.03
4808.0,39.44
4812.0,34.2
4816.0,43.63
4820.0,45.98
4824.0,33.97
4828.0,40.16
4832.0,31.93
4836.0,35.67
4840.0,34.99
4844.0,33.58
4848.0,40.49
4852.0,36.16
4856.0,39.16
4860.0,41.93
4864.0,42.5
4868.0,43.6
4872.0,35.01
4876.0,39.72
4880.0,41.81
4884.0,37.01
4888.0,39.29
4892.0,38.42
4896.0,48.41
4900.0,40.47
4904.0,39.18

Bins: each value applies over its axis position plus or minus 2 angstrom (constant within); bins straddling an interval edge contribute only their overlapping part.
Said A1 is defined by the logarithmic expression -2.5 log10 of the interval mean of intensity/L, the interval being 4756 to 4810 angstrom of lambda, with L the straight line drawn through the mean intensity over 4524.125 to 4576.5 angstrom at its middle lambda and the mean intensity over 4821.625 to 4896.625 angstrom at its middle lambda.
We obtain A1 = 0.12 mag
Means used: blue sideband 35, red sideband 38.5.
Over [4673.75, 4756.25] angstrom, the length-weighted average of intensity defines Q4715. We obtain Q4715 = 39.8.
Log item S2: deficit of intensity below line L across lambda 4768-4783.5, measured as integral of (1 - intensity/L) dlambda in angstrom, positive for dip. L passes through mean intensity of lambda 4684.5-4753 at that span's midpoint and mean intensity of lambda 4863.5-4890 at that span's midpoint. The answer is 4.4 angstrom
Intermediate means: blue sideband 40.3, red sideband 39.7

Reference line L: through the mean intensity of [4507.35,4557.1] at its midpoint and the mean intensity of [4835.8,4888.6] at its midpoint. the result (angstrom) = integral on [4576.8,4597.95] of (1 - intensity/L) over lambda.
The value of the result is -3.6 angstrom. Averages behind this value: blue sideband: 32.9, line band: 39.7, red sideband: 38.7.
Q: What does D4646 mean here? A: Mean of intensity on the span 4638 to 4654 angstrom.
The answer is 40.3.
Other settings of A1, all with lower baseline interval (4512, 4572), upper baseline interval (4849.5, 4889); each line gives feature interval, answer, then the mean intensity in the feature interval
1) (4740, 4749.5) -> -0.15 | 43.4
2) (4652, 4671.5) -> -0.18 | 43.3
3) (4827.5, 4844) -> 0.12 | 35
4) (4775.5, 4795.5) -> 0.29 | 29.6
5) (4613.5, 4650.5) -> -0.12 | 40.5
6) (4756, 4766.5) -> 0.07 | 35.6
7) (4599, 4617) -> -0.25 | 45.3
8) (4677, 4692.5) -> -0.05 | 38.9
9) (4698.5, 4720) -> -0.08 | 40.1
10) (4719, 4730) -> -0.02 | 38.5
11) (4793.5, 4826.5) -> -0.02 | 39.4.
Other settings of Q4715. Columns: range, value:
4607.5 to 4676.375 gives 41.7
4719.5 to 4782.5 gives 36.3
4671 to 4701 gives 40.2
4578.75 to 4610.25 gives 42.5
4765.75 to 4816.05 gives 33.8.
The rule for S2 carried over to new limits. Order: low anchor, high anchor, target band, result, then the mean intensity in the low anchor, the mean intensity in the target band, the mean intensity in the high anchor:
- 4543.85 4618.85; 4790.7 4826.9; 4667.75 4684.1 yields 0.4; 40.6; 39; 38.8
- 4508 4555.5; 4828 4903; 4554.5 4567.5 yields -3.4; 32.9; 42.2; 38.9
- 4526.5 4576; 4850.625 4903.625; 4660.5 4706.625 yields -4.0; 34.9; 40.3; 40.3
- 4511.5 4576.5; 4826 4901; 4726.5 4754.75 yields -1.8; 35.3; 40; 38.9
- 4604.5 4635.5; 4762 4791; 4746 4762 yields -2.7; 42.4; 37.7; 30.5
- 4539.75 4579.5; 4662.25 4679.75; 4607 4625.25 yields -2.0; 38.1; 43.5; 40.2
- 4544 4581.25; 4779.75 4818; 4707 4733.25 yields -2.1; 38.8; 39.5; 35.4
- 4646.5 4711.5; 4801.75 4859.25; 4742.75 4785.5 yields 5.4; 41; 34.3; 37.8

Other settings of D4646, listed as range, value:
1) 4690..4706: 40.8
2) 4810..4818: 38.9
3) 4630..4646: 39.2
